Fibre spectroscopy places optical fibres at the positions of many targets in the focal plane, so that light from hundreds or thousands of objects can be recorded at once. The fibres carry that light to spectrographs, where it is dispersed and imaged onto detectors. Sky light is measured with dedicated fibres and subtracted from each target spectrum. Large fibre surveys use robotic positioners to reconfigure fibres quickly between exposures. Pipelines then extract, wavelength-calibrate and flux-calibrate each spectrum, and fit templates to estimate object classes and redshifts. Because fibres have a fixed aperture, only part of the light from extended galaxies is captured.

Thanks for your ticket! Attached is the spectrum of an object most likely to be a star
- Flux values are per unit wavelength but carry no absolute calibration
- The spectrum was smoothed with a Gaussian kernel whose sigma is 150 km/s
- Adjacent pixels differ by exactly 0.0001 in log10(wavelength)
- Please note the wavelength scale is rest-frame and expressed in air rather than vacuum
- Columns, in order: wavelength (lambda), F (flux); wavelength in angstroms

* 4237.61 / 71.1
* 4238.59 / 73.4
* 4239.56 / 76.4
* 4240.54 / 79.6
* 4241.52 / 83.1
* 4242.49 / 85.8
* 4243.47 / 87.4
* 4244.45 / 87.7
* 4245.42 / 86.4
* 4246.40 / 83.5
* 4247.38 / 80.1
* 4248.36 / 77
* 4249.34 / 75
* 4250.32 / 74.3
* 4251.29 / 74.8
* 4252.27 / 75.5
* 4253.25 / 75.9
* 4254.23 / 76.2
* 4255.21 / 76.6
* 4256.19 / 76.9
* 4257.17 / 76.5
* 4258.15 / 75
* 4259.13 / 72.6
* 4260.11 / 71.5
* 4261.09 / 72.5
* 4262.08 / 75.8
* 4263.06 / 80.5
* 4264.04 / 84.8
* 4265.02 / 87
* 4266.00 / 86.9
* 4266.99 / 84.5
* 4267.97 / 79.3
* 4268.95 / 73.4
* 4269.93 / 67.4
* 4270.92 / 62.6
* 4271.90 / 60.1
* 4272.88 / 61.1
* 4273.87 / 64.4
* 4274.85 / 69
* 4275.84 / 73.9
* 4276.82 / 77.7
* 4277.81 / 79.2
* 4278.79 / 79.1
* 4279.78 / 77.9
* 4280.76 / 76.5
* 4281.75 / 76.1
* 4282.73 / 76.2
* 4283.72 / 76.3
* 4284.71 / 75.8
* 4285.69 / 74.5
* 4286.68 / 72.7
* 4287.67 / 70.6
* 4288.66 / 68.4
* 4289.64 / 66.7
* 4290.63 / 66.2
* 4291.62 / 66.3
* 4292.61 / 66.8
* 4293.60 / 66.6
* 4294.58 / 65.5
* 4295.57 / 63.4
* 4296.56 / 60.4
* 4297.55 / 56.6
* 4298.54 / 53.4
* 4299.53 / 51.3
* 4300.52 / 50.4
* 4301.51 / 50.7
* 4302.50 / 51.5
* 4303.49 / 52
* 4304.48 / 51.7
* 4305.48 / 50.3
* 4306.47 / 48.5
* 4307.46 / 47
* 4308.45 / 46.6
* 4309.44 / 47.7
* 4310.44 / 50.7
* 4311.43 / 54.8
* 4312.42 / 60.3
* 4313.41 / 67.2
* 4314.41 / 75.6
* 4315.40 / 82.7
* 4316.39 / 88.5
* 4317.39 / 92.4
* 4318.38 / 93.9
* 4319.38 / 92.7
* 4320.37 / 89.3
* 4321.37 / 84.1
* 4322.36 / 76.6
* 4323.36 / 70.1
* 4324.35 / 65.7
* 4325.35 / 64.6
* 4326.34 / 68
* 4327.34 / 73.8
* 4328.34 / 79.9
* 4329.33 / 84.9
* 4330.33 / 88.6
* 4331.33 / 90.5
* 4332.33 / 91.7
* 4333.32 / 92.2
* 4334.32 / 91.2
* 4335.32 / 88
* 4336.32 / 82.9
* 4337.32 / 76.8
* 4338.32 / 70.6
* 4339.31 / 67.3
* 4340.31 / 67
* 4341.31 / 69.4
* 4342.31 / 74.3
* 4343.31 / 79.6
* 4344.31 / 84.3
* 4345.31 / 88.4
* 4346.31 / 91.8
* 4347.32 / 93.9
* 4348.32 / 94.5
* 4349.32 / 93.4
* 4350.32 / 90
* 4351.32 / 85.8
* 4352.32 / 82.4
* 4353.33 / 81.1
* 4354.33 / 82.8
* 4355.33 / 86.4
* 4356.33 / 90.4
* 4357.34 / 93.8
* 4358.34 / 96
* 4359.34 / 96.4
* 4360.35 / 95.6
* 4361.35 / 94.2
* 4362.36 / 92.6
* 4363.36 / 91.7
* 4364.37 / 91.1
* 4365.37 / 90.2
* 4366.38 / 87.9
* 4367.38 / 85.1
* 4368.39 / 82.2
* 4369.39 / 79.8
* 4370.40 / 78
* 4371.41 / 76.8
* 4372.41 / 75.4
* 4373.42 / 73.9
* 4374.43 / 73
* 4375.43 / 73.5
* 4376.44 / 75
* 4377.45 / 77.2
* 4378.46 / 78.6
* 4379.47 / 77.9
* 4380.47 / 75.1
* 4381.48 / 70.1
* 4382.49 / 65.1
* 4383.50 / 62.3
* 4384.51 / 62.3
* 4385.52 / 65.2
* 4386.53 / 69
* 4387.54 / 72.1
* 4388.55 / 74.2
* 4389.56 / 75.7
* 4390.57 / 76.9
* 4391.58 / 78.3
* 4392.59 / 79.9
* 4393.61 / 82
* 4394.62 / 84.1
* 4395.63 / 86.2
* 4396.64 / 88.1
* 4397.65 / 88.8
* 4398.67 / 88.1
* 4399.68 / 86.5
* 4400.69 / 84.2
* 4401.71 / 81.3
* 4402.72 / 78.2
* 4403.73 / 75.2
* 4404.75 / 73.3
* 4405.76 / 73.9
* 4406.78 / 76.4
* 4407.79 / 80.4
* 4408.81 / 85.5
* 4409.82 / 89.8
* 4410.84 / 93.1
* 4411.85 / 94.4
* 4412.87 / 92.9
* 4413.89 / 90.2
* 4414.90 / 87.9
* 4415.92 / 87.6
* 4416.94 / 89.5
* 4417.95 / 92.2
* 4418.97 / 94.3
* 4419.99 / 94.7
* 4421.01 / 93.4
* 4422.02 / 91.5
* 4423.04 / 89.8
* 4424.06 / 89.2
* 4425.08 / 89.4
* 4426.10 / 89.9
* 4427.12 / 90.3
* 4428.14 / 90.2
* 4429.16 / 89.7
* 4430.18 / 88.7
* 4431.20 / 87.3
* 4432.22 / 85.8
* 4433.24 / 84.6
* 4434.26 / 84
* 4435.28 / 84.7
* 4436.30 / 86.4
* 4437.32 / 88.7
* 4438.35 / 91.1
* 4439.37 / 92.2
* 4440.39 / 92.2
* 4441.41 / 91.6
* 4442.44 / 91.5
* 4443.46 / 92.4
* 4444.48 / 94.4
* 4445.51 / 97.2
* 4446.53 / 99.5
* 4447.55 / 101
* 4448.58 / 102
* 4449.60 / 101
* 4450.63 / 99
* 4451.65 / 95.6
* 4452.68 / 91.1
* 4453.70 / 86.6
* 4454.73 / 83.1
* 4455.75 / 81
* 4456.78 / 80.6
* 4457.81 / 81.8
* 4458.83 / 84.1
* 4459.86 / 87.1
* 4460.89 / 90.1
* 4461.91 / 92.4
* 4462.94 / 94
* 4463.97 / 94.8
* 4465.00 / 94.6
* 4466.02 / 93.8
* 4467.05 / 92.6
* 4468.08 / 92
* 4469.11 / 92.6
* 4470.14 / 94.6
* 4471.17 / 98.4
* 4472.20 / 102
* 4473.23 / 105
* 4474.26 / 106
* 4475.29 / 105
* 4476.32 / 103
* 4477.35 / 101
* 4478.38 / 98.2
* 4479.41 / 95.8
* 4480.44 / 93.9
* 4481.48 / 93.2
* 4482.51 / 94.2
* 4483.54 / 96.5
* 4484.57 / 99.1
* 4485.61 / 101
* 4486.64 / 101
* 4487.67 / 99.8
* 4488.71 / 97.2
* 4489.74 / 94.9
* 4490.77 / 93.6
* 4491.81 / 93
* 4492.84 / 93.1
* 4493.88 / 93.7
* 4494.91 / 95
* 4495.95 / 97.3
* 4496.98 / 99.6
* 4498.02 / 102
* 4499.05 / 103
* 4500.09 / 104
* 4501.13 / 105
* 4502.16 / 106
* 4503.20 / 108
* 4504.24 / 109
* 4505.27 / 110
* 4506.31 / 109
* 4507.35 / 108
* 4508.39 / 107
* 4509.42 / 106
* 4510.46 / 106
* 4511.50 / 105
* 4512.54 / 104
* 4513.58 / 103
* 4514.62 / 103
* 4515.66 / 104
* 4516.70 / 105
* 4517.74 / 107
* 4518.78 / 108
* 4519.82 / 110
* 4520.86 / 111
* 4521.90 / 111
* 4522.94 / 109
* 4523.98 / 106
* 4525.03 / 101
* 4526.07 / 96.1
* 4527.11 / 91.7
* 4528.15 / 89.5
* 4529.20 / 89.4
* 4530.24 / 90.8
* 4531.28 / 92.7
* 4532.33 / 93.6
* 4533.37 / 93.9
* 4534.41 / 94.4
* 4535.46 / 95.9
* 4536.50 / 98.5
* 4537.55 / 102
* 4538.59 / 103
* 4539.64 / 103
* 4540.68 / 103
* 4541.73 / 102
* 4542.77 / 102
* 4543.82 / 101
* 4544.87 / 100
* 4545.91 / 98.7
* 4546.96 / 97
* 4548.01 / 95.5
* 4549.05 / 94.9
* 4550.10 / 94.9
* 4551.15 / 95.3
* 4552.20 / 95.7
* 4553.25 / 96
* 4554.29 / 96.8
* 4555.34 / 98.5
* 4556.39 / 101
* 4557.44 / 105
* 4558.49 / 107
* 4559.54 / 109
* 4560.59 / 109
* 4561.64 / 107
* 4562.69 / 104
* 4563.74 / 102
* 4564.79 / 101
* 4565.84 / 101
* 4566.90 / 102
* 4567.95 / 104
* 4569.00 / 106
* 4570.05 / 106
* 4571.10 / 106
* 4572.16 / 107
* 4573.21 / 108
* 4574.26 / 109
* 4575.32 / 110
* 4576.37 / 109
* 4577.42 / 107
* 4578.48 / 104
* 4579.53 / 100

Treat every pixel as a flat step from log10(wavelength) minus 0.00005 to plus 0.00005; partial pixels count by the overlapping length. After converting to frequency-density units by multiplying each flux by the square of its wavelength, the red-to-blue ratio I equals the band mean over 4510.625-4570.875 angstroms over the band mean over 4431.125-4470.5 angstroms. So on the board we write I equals 1.2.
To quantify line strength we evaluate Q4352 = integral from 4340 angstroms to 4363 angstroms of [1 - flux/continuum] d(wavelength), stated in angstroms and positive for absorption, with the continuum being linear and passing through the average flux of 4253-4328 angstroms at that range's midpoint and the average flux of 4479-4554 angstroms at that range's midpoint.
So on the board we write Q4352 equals -2.8 angstroms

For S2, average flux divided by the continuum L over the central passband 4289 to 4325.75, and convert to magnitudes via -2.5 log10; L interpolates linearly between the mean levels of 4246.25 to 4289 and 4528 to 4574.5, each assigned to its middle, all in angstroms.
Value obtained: 0.21 mag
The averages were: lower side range 75.1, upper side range 100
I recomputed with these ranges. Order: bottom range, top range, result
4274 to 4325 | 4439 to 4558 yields 1.59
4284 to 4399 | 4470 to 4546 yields 1.43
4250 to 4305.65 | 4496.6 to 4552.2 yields 1.63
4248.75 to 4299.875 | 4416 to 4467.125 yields 1.36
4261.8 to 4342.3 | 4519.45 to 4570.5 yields 1.57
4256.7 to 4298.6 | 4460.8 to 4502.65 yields 1.49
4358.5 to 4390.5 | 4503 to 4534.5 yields 1.39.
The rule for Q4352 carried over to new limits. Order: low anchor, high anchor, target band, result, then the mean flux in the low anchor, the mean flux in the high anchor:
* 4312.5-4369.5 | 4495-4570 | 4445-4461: 0.53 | 84.1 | 102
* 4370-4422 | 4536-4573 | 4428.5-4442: -0.40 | 80.5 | 102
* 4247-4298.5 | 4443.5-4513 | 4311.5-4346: 0.02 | 72.9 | 97.6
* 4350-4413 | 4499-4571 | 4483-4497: -0.10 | 81.5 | 102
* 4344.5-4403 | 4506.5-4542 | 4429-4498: 0.02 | 82.3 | 102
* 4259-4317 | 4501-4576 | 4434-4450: -0.78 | 67.2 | 102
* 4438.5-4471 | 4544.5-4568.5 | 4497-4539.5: -2.20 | 92.2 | 101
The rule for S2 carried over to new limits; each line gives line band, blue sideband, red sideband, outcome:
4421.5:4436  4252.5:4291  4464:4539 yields 0.045 mag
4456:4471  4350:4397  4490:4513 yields 0.067 mag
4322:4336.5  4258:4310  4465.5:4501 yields -0.090 mag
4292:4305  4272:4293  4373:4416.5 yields 0.268 mag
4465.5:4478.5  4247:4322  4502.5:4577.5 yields -0.056 mag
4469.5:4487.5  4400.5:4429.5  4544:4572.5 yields -0.065 mag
